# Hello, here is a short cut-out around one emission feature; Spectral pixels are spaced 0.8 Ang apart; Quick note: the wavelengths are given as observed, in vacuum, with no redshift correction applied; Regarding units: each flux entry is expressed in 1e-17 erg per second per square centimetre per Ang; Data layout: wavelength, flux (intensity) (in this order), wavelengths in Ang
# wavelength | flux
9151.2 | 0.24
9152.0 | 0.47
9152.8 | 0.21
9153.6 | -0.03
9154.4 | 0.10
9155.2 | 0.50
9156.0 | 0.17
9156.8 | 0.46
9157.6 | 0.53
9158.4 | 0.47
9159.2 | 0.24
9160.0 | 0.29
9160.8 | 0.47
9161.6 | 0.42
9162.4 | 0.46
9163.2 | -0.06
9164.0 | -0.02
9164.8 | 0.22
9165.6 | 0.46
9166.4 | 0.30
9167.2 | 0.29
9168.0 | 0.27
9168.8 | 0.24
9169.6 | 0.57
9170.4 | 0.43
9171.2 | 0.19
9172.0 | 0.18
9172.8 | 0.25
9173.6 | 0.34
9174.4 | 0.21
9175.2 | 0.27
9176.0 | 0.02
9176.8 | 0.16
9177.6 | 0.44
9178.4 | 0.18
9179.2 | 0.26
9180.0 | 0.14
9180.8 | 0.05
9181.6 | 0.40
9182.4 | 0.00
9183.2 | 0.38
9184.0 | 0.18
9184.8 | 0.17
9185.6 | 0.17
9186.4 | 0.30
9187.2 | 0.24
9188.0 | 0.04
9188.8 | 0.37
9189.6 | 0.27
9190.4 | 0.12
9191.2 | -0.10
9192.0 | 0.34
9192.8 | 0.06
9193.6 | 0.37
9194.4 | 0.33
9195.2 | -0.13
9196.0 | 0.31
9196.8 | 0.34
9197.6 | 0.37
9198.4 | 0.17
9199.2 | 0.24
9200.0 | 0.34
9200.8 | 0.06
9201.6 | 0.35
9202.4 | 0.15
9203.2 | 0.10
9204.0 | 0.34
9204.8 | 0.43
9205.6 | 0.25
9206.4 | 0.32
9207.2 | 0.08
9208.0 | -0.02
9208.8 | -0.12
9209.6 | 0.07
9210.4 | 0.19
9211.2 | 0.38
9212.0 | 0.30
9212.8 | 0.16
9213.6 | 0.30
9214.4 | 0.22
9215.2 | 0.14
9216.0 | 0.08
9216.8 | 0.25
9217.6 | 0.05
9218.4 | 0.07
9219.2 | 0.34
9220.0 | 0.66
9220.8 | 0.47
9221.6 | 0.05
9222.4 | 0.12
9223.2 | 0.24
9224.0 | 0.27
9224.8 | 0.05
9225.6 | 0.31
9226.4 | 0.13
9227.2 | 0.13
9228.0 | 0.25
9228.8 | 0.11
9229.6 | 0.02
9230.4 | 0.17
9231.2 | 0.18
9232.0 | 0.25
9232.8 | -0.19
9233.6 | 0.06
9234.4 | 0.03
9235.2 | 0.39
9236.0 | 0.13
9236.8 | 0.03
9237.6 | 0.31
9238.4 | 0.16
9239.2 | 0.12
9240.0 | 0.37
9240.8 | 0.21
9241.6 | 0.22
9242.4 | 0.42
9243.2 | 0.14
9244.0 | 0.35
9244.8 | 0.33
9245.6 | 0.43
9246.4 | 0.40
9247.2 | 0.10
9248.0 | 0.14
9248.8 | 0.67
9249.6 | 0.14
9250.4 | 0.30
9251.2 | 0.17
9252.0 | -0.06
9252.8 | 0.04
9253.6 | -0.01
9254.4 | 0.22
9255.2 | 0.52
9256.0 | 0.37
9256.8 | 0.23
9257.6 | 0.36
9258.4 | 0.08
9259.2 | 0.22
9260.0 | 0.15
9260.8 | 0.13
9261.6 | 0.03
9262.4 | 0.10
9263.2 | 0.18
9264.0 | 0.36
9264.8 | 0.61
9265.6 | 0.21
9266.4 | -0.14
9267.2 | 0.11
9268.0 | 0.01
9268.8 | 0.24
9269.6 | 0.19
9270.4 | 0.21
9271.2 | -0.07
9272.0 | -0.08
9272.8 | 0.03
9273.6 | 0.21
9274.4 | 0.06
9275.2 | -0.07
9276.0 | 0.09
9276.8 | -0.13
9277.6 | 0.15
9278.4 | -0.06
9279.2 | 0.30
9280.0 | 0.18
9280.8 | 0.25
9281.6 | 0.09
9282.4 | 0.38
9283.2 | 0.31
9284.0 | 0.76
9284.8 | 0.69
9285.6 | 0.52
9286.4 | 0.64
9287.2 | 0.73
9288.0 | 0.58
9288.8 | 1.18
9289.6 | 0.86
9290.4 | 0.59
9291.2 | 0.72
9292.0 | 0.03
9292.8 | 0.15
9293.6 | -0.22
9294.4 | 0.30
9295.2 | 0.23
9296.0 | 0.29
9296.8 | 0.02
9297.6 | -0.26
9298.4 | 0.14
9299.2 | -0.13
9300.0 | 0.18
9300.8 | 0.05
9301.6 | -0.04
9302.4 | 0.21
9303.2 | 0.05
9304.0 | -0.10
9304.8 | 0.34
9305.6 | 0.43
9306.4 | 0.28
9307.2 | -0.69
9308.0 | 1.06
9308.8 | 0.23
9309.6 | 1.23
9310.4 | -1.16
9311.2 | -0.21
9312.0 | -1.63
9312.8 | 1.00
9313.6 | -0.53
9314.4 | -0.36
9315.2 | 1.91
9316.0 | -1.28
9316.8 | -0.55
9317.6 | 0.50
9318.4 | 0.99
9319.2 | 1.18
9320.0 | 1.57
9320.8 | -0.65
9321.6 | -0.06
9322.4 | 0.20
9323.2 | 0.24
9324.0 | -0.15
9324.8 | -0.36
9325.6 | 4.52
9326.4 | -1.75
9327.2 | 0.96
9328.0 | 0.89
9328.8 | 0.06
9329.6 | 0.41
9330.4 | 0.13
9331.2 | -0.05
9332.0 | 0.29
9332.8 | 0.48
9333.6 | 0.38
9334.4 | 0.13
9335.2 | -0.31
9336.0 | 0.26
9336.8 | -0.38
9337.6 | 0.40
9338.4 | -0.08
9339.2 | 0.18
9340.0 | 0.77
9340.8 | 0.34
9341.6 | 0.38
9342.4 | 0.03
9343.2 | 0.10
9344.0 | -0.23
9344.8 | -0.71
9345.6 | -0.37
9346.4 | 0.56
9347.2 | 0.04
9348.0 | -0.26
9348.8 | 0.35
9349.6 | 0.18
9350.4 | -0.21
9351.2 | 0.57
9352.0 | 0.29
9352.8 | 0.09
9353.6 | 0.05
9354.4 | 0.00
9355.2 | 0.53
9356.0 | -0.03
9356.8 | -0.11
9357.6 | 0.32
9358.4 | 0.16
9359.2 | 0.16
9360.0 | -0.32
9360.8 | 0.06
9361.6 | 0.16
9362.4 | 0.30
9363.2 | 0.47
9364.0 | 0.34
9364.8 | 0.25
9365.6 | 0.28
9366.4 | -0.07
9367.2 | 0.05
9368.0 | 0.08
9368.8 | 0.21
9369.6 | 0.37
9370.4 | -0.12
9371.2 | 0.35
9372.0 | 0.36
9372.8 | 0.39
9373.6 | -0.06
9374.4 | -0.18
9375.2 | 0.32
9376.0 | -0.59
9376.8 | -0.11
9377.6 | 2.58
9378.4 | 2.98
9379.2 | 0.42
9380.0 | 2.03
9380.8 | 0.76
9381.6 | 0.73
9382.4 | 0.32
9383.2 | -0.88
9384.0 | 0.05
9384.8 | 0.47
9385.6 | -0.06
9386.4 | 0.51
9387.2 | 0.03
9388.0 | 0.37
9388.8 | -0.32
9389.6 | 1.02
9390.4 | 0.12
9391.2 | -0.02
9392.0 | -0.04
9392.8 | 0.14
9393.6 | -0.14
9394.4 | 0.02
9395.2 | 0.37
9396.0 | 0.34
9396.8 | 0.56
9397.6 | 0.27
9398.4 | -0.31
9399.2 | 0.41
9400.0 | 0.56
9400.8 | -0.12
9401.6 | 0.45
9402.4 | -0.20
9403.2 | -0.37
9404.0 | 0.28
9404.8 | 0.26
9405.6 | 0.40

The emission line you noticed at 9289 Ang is H-beta 4861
